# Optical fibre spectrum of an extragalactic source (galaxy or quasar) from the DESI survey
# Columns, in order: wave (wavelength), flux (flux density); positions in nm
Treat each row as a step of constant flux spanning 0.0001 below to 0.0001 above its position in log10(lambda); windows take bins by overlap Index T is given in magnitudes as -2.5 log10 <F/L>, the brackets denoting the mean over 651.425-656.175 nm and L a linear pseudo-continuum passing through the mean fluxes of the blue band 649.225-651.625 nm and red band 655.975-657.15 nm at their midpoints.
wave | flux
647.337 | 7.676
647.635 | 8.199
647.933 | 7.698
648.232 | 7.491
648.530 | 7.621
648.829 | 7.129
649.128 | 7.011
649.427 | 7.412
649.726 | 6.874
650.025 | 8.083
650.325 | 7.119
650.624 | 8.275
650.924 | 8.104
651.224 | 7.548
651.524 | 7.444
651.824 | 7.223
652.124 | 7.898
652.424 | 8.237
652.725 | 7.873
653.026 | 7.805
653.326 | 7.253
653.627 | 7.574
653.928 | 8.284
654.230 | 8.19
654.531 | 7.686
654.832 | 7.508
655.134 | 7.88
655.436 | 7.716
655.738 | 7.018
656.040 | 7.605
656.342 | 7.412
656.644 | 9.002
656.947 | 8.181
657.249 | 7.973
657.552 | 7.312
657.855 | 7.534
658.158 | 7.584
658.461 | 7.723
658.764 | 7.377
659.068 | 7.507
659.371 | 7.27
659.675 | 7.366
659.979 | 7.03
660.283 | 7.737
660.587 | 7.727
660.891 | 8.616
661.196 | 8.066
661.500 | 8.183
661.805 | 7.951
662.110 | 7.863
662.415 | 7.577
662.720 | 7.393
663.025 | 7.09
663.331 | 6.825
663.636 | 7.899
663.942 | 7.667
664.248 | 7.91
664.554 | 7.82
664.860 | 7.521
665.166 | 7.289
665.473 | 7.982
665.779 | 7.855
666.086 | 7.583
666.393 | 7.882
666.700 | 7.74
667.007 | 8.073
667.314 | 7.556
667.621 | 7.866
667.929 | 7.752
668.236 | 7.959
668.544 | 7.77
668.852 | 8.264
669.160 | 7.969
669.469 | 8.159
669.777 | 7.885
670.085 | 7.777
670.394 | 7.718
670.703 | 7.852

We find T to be 0.02 mag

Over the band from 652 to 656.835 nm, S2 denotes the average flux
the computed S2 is 7.81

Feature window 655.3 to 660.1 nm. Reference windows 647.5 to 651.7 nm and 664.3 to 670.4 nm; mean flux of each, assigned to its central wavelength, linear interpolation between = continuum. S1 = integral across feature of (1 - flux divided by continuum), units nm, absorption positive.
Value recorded 0.05 nm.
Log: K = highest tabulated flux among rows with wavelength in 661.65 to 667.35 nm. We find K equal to 8.073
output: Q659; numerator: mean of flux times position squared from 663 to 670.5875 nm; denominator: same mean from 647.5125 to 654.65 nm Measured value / 1.1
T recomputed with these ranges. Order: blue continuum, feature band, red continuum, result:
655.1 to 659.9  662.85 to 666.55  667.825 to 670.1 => 0.03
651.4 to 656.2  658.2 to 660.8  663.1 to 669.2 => 0.03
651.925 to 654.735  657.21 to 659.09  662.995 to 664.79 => 0.02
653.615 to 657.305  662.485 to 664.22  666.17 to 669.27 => 0.06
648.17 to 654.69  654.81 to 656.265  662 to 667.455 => 0.01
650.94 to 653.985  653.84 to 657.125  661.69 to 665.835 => -0.02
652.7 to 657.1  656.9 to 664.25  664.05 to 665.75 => 0.02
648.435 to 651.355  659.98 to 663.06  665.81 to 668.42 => -0.01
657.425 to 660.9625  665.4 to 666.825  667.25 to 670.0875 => 0.00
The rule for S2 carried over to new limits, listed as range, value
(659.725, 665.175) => 7.68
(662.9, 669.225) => 7.73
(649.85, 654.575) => 7.78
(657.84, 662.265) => 7.71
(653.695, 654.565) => 8.05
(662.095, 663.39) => 7.33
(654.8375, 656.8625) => 7.76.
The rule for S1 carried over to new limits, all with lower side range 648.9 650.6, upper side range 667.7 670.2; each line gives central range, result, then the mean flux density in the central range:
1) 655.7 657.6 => -0.071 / 7.86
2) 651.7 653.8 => -0.071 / 7.71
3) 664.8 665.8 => 0.023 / 7.65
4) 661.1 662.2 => -0.043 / 8.02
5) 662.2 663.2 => 0.049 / 7.37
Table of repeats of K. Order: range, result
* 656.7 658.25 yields 8.181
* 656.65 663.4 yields 8.616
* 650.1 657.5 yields 9.002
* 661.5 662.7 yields 8.183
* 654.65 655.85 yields 7.88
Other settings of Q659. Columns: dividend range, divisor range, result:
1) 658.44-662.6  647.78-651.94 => 1.06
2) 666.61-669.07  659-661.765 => 1.04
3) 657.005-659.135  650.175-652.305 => 1.01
